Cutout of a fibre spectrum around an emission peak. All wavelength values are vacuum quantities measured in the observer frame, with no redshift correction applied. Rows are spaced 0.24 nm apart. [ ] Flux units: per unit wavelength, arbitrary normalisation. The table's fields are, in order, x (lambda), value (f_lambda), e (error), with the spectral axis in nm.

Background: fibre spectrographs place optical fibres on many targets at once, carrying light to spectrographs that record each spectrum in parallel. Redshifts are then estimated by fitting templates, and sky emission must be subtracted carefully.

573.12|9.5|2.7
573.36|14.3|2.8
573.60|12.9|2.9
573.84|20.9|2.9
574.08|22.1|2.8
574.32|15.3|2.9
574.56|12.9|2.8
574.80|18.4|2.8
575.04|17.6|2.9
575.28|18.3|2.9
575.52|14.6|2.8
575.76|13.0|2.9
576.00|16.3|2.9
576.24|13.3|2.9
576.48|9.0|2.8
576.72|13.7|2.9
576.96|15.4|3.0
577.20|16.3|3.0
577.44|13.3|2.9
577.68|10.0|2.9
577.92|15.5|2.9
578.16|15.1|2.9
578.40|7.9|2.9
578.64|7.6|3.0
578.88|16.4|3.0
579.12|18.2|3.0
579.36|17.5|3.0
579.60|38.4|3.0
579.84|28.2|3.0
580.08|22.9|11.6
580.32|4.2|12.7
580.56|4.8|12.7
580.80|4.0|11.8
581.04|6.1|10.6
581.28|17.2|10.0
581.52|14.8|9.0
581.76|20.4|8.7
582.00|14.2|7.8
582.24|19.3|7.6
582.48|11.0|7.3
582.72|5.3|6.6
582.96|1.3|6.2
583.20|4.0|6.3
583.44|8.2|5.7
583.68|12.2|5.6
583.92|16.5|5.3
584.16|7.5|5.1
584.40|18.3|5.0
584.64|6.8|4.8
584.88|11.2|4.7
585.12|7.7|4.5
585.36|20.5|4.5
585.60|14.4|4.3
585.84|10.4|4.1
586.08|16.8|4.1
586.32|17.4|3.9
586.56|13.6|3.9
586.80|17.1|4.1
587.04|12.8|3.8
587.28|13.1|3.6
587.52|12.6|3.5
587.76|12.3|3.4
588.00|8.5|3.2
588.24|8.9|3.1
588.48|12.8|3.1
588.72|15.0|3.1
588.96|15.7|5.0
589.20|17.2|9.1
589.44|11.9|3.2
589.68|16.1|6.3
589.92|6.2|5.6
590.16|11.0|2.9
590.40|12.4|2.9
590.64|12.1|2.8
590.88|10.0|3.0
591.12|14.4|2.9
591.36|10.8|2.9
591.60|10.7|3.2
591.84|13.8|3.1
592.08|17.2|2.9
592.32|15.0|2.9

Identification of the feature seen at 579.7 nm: [O III] 5007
